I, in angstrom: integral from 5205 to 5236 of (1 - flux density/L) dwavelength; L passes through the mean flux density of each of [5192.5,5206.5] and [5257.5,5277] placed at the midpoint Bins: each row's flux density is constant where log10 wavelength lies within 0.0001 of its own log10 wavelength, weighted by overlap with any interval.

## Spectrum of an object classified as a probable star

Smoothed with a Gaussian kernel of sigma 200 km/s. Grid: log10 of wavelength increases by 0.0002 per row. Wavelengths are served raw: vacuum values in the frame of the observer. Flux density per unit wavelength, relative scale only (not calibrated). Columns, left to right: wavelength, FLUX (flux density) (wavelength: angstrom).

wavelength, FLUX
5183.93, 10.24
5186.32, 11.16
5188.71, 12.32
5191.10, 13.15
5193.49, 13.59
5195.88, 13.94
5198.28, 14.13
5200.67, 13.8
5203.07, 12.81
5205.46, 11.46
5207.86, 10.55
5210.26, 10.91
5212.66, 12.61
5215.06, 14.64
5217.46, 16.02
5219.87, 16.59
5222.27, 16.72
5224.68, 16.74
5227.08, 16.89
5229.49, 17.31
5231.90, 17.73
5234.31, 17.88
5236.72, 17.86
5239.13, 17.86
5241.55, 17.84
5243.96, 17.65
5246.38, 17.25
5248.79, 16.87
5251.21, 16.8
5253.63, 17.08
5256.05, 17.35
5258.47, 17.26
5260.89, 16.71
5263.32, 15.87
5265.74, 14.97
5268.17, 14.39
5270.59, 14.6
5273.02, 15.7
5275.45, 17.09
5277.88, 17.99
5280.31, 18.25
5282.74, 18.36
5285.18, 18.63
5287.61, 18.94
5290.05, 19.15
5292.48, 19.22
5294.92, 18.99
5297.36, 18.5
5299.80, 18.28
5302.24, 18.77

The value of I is -2.4 angstrom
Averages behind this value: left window 13.3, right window 15.8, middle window 15.2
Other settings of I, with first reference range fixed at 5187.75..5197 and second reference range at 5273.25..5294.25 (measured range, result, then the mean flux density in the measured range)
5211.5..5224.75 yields -0.7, 15.5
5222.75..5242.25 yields -2.5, 17.5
